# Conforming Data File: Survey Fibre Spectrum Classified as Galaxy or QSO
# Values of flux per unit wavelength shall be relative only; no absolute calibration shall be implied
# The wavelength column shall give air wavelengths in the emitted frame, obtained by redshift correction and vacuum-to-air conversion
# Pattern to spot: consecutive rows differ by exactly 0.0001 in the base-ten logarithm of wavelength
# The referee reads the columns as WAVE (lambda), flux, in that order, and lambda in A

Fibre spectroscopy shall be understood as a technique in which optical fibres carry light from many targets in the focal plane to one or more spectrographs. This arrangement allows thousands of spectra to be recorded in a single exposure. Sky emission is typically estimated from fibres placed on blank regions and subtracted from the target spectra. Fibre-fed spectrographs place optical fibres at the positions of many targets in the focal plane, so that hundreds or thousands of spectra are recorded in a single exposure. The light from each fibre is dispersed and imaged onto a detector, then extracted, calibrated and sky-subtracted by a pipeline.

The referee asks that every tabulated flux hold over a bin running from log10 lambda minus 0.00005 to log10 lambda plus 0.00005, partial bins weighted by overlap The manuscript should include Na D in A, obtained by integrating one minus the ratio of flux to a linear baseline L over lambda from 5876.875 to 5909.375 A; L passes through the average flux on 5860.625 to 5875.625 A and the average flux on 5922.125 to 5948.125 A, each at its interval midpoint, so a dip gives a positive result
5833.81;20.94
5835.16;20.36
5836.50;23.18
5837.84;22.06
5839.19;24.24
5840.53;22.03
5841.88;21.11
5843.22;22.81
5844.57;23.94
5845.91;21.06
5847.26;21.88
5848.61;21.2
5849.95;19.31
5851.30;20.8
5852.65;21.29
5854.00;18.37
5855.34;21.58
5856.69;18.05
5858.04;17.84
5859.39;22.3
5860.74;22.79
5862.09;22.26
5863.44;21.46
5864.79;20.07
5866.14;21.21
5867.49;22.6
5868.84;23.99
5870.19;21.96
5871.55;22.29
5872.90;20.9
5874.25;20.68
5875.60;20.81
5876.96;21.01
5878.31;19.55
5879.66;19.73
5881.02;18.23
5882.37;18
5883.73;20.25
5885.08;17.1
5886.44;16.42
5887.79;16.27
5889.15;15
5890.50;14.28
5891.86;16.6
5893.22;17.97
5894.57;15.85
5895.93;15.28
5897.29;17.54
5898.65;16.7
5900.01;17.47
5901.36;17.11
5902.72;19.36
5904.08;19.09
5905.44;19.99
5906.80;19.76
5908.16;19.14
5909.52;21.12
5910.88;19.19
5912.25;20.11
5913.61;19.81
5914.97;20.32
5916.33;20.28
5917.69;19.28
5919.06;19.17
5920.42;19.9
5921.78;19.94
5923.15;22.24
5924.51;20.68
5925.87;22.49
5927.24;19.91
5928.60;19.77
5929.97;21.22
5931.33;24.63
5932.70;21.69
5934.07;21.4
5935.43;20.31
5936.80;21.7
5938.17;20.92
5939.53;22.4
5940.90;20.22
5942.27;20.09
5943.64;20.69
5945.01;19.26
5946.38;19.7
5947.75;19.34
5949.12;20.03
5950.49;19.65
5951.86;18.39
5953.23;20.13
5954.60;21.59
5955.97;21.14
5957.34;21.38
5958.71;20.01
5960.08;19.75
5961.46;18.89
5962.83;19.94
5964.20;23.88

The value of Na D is 5.5 A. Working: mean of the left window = 21.8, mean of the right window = 21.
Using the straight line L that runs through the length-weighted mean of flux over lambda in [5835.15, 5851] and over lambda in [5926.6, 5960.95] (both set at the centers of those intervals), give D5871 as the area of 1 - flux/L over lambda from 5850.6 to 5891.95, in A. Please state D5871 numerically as 3.4 A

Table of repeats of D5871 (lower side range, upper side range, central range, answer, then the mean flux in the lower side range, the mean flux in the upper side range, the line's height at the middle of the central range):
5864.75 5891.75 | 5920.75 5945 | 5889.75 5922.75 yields 2.83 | 19.4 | 21.1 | 20.3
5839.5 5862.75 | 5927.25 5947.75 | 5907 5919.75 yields 0.70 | 21.1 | 20.9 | 21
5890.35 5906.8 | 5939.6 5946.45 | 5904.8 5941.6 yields -3.23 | 17.5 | 20.2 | 19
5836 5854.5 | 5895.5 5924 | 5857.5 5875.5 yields -0.61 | 21.7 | 19.2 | 20.9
